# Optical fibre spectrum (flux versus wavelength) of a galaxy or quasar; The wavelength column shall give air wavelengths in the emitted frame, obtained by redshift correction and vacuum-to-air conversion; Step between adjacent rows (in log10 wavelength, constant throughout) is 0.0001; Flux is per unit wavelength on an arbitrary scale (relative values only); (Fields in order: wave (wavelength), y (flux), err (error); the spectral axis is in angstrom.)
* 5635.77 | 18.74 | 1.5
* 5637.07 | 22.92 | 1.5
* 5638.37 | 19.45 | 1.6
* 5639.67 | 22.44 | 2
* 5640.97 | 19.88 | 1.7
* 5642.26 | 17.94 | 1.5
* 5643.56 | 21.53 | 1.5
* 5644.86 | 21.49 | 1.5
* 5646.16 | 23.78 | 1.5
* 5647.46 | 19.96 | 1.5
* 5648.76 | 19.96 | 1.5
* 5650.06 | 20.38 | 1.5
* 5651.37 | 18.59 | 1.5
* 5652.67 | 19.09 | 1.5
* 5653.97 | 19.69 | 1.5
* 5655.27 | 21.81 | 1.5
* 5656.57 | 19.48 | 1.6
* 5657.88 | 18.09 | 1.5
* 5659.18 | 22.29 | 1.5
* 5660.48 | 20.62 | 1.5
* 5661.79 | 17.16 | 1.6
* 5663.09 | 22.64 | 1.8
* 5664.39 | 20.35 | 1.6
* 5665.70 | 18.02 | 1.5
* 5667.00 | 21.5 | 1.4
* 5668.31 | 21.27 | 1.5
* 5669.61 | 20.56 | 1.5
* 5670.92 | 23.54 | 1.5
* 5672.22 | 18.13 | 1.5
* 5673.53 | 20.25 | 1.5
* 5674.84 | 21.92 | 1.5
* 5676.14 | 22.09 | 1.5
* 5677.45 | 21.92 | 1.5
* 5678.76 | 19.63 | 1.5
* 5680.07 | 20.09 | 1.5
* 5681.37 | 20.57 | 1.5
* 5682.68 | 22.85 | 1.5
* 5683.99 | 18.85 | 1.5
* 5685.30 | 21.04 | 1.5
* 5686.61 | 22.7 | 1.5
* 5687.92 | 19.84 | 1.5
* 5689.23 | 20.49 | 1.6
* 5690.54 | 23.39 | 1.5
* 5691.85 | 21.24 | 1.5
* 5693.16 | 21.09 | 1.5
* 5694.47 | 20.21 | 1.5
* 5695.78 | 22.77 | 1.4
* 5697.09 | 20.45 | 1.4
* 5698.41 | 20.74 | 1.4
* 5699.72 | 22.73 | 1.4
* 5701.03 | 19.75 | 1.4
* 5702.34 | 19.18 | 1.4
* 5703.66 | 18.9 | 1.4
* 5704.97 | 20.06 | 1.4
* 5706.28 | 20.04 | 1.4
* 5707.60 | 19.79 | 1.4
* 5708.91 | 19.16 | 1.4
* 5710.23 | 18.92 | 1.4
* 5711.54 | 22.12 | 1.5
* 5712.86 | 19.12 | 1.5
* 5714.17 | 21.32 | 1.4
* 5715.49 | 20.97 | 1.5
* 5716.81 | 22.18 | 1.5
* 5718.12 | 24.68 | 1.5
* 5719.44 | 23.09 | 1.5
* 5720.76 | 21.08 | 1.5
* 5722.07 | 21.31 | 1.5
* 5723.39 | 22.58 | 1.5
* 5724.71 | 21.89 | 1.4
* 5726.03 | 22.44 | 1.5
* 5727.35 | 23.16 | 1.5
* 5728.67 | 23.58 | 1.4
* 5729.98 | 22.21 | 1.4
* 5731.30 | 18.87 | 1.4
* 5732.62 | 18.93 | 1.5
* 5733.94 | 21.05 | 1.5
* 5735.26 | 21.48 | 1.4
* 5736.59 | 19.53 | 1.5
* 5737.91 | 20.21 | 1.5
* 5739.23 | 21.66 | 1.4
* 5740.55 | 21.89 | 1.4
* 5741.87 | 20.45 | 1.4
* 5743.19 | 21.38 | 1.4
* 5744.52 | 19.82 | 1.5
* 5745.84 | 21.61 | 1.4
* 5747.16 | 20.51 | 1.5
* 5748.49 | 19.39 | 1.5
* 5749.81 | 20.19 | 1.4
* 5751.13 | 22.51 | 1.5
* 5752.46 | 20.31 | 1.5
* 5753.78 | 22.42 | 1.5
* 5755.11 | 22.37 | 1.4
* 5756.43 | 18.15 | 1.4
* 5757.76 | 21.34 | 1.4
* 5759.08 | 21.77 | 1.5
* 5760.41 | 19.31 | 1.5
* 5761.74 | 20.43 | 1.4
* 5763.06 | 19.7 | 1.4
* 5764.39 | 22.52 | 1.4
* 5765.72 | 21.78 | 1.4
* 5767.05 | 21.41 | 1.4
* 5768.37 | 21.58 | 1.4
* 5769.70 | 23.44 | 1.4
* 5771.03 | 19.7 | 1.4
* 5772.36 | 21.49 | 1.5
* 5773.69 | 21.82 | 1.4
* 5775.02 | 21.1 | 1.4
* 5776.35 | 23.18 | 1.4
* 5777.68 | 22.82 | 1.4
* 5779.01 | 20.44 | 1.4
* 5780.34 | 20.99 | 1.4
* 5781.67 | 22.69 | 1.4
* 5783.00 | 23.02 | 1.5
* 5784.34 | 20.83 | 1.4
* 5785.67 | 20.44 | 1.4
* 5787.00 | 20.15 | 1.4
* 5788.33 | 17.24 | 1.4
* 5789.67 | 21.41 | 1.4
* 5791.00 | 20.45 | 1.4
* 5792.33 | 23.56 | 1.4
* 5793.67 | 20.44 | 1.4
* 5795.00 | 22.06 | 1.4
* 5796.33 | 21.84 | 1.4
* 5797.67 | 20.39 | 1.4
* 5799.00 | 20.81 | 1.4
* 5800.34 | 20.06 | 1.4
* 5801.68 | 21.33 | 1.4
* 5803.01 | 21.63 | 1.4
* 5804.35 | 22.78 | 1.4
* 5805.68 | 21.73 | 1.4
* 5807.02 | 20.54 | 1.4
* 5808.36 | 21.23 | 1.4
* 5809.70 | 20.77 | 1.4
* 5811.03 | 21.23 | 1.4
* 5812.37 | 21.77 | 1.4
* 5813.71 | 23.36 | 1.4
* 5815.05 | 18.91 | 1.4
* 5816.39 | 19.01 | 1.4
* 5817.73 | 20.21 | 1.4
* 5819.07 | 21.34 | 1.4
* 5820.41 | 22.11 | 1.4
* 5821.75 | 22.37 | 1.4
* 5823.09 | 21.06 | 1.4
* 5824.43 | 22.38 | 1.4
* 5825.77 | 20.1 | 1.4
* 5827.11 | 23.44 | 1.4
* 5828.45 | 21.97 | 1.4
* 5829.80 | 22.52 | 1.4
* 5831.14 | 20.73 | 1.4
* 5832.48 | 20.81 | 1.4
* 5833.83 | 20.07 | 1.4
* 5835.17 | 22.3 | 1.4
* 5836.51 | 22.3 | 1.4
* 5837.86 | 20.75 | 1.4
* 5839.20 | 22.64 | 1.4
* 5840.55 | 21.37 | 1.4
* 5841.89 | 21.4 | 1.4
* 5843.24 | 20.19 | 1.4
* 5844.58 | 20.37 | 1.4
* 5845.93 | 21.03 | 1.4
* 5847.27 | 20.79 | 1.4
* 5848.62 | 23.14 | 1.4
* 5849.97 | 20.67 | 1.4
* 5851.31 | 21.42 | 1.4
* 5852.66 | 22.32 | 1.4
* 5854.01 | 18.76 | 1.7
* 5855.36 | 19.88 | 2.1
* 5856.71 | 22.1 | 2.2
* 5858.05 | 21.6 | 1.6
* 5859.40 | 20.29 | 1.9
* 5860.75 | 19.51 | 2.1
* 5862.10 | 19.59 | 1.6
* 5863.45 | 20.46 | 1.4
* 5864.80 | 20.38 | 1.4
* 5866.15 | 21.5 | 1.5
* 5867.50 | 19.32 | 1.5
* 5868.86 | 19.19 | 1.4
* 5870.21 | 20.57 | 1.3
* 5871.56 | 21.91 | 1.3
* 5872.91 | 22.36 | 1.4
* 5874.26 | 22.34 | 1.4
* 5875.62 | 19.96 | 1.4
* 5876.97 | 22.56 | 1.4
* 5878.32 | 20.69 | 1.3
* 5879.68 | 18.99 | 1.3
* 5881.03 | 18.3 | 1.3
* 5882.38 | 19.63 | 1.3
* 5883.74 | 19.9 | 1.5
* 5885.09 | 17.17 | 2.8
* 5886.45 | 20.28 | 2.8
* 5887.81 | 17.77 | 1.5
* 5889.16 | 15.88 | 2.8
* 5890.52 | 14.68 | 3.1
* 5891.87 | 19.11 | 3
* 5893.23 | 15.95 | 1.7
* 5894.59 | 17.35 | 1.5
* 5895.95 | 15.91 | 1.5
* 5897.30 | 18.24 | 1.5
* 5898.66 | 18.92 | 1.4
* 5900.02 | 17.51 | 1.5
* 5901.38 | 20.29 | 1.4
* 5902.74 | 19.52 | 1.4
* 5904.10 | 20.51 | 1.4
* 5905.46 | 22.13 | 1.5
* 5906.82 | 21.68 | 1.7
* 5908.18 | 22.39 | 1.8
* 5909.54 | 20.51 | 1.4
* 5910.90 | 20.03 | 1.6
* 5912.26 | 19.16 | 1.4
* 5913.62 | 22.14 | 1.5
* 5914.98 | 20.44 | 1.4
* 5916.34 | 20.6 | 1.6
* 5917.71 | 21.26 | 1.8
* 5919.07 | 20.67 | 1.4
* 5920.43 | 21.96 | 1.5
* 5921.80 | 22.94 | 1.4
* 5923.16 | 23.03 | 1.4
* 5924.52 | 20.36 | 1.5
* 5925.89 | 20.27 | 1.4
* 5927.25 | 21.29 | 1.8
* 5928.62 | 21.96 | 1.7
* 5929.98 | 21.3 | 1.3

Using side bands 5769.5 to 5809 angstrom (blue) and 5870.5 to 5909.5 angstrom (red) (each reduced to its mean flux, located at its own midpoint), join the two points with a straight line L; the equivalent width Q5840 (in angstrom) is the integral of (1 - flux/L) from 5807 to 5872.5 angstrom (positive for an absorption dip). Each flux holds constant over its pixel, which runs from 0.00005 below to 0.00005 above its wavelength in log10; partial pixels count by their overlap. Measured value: -2.3 angstrom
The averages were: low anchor 21.3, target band 21.1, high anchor 19.4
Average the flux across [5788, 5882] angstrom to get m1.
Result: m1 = 21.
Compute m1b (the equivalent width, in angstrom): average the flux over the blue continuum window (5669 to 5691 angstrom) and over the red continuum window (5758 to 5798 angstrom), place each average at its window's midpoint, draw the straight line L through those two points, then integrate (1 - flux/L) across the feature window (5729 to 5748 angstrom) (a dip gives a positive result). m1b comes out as 0.4 angstrom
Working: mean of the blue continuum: 21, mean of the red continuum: 21.3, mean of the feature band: 20.7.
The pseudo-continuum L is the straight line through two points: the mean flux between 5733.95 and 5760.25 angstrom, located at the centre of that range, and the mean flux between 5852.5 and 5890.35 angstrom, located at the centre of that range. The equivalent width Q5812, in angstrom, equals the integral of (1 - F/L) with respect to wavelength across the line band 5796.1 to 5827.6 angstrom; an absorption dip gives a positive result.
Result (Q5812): -1.3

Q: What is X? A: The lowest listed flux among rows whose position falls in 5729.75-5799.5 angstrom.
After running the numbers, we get 17.24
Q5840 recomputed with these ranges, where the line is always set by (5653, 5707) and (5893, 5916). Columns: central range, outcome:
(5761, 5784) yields -1.6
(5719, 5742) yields -1.1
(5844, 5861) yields -0.9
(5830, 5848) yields -1.1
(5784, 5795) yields -0.3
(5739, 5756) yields -0.6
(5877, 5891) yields 0.8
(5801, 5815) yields -1.0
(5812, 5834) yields -1.4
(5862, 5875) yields -0.6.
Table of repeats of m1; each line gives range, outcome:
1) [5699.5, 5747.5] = 21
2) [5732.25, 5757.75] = 20.8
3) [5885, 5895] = 17.3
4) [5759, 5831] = 21.3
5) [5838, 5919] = 20.1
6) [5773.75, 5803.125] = 21.2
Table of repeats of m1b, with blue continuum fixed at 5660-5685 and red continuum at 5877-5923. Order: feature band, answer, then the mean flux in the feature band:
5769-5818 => -2.8 angstrom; 21.2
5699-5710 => 0.3 angstrom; 19.9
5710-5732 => -1.5 angstrom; 21.8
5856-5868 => -0.5 angstrom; 20.6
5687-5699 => -0.4 angstrom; 21.2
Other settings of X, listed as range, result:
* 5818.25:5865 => 18.76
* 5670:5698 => 18.13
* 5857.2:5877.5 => 19.19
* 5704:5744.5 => 18.87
